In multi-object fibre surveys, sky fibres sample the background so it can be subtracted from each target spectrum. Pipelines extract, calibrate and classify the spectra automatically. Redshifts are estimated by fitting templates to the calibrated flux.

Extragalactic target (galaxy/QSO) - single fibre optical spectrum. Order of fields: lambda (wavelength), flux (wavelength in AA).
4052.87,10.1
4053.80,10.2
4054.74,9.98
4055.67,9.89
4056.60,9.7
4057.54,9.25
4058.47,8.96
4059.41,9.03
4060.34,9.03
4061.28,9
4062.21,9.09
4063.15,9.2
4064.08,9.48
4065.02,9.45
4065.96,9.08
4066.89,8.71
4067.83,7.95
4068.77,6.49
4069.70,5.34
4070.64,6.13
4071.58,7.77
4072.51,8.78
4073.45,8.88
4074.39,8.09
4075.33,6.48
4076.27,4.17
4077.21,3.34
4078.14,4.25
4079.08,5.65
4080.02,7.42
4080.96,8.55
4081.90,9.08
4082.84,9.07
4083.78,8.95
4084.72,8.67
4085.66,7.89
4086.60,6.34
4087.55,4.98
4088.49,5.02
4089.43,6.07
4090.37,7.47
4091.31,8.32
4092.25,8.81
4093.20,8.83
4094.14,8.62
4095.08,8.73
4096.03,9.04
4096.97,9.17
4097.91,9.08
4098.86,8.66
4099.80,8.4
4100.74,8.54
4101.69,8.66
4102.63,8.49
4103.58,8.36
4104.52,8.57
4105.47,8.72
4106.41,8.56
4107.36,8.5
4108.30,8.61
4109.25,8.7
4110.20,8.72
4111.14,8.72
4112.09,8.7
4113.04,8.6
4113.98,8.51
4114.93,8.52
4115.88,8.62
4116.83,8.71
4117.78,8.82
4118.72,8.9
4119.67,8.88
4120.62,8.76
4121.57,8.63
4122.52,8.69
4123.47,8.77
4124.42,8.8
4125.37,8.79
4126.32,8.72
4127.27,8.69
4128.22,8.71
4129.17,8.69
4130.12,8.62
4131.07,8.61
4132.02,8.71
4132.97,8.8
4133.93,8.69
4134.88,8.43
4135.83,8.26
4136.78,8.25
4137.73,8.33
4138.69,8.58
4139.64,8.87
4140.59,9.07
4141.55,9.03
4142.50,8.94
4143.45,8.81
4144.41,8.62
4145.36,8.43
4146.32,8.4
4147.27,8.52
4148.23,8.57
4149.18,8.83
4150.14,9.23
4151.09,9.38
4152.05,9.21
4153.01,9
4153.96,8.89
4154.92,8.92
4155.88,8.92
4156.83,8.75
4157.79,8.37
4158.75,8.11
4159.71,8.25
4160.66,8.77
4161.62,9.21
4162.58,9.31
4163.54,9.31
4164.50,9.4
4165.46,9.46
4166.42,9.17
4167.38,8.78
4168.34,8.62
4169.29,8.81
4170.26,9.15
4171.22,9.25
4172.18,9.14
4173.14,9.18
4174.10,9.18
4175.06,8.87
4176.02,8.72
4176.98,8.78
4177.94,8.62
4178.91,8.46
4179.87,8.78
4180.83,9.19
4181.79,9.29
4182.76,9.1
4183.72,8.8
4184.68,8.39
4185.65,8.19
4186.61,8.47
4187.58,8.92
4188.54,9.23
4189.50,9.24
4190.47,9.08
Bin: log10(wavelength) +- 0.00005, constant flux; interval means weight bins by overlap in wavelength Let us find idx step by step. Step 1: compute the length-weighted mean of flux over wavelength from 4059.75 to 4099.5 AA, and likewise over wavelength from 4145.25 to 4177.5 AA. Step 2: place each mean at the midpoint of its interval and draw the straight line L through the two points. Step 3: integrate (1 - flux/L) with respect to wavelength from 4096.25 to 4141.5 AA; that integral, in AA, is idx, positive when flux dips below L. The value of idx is -2.0 AA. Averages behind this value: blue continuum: 7.75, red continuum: 8.91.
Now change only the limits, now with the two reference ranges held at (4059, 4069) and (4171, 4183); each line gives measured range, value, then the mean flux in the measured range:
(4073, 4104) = 4.3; 7.64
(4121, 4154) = 0.7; 8.73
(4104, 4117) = 0.4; 8.62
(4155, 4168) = 0.0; 8.9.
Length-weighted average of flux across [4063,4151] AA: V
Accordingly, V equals 8.24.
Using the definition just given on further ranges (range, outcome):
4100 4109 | 8.56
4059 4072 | 8.27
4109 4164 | 8.74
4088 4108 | 8.32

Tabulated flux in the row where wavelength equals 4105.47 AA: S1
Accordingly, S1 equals 8.72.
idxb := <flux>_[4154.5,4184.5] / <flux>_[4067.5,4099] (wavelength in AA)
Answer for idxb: 1.21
